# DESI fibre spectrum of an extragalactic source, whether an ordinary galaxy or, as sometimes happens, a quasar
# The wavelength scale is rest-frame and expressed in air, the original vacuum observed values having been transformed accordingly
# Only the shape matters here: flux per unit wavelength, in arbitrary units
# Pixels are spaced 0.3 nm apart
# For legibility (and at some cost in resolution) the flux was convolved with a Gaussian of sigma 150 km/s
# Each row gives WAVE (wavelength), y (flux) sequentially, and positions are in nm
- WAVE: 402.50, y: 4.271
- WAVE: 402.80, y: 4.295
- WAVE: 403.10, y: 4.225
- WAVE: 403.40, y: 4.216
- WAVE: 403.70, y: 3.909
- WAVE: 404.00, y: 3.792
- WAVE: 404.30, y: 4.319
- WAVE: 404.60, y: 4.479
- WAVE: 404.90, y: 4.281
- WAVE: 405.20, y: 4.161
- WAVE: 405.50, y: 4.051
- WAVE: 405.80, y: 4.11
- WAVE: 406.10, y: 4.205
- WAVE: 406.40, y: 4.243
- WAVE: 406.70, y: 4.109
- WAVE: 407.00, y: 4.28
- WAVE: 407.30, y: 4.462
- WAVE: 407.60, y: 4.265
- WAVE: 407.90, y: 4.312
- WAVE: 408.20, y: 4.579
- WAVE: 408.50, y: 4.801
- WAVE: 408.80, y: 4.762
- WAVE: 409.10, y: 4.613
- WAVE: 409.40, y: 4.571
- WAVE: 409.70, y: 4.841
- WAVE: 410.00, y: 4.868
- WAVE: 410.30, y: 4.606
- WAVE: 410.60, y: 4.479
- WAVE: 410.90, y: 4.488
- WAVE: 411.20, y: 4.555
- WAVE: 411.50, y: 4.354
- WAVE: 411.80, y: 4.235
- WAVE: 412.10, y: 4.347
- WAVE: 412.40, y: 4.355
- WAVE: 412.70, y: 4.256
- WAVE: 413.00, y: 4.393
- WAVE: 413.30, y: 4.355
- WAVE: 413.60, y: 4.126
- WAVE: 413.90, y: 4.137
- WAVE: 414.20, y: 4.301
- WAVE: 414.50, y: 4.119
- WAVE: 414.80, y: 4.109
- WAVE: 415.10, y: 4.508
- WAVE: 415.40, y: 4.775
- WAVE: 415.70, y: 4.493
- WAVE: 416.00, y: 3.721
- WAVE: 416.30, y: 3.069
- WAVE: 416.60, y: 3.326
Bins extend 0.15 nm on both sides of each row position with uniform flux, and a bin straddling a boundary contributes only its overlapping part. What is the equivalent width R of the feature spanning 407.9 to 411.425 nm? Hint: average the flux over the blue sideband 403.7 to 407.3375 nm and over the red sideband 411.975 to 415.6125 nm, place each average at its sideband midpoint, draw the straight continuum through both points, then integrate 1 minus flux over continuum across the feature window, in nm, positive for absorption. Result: -0.31 nm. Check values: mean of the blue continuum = 4.19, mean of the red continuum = 4.32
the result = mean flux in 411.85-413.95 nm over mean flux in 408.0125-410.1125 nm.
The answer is 0.91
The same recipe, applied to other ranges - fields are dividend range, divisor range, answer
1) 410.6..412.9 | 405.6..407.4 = 1.04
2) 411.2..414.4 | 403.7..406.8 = 1.03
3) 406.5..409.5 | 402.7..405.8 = 1.07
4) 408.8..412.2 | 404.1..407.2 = 1.08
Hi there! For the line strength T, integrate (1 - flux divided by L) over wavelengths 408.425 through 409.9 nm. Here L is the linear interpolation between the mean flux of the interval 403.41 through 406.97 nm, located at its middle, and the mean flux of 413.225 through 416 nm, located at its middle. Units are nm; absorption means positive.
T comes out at -0.18 nm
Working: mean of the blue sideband 4.16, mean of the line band 4.72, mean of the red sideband 4.29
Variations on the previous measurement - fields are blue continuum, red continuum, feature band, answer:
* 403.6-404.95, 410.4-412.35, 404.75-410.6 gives -0.20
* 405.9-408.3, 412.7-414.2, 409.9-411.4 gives -0.11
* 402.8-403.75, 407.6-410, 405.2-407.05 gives 0.10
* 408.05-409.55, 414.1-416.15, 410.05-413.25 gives 0.05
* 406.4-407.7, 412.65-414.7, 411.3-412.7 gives -0.03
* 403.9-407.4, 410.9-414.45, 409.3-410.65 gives -0.13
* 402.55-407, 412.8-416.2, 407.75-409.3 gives -0.15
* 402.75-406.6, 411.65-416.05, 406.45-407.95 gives -0.03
